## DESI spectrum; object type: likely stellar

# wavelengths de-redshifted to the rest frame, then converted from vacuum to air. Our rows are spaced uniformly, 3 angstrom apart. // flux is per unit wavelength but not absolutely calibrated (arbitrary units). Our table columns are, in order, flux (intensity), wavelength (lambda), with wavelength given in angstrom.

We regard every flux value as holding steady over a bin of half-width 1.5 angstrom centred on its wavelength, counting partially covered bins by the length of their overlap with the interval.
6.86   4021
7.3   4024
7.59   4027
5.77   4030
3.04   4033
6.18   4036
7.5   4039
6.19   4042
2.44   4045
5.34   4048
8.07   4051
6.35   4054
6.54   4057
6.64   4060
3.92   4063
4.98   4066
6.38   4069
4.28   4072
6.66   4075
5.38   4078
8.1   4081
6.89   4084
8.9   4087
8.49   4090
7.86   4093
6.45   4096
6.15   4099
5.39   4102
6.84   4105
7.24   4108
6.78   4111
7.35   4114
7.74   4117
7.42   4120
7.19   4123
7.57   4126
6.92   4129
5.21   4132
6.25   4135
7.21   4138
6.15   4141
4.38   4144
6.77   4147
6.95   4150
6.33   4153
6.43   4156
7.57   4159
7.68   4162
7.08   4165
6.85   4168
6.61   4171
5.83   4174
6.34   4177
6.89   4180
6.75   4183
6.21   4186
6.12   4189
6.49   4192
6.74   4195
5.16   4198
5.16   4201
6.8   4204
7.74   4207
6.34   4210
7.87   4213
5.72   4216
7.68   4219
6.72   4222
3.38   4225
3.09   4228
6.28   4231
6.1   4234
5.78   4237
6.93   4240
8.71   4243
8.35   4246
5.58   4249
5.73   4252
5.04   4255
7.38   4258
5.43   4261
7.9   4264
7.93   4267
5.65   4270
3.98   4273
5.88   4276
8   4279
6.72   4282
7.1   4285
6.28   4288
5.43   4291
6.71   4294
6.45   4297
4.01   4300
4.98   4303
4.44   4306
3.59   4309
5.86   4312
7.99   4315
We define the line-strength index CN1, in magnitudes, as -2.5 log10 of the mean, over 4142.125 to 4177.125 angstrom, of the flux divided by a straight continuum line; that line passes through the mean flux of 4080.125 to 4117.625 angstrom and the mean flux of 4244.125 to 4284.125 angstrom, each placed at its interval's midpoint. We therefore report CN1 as 0.06 mag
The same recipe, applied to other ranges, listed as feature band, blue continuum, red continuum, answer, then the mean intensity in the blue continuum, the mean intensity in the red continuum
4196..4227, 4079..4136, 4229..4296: 0.08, 7.08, 6.47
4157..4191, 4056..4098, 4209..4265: -0.05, 6.53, 6.3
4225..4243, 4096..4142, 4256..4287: 0.16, 6.76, 6.57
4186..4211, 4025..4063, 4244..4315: -0.05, 5.91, 6.08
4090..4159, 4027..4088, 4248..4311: -0.13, 5.99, 5.92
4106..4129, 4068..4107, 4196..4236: -0.11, 6.76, 6.01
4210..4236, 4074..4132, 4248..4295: 0.11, 7.08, 6.3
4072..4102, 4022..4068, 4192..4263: -0.17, 5.87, 6.26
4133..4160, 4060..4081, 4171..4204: -0.07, 5.57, 6.22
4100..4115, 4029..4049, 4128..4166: -0.11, 5.19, 6.52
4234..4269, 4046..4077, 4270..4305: -0.14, 5.85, 5.92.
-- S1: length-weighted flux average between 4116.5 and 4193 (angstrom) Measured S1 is 6.64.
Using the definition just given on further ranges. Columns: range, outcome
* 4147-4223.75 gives 6.63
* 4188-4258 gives 6.26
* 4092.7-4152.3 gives 6.66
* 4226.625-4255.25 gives 6.22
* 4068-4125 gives 6.93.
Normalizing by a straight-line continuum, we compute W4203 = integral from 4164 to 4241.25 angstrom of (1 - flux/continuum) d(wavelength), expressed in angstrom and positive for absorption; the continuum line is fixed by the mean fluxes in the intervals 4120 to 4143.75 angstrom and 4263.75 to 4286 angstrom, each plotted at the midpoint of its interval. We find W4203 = 3.8 angstrom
